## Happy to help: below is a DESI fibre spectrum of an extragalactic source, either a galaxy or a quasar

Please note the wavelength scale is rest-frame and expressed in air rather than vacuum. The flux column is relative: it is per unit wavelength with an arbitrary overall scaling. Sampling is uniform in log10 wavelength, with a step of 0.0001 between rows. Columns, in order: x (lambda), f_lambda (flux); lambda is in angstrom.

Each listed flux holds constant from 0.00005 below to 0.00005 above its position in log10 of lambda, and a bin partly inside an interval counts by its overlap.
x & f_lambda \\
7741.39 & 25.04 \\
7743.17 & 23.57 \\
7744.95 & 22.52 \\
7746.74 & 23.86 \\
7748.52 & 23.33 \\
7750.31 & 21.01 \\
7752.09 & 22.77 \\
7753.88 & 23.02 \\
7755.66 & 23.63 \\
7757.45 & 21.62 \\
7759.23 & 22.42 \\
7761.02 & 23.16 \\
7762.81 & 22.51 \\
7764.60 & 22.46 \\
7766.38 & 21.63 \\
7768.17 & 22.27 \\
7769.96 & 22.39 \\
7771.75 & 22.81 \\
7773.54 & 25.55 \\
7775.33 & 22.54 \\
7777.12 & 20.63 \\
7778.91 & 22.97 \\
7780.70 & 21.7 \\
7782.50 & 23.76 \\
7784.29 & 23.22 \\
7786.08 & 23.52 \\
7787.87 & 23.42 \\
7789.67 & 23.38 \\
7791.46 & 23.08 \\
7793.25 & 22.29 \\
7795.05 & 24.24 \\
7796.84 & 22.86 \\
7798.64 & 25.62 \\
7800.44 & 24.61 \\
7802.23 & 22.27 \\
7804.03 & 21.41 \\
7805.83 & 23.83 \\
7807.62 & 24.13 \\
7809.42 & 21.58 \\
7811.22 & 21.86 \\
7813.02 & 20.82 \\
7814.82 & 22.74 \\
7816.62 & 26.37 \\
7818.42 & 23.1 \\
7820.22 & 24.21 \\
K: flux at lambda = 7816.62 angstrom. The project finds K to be 26.37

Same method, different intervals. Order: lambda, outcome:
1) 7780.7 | 21.7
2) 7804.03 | 21.41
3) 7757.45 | 21.62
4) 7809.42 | 21.58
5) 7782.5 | 23.76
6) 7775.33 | 22.54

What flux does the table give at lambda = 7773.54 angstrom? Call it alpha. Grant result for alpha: 25.55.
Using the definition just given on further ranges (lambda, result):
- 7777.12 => 20.63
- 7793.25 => 22.29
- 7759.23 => 22.42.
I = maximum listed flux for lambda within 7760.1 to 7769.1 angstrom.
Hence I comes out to 23.16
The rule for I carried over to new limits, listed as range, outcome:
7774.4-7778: 22.54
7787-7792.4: 23.42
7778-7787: 23.76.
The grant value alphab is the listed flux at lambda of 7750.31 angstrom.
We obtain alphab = 21.01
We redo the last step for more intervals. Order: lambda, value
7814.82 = 22.74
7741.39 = 25.04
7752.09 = 22.77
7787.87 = 23.42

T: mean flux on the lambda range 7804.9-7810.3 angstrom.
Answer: 23.2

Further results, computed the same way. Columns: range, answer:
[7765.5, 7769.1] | 21.9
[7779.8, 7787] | 23.1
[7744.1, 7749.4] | 23.2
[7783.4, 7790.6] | 23.4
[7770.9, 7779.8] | 22.9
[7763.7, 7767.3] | 22.1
